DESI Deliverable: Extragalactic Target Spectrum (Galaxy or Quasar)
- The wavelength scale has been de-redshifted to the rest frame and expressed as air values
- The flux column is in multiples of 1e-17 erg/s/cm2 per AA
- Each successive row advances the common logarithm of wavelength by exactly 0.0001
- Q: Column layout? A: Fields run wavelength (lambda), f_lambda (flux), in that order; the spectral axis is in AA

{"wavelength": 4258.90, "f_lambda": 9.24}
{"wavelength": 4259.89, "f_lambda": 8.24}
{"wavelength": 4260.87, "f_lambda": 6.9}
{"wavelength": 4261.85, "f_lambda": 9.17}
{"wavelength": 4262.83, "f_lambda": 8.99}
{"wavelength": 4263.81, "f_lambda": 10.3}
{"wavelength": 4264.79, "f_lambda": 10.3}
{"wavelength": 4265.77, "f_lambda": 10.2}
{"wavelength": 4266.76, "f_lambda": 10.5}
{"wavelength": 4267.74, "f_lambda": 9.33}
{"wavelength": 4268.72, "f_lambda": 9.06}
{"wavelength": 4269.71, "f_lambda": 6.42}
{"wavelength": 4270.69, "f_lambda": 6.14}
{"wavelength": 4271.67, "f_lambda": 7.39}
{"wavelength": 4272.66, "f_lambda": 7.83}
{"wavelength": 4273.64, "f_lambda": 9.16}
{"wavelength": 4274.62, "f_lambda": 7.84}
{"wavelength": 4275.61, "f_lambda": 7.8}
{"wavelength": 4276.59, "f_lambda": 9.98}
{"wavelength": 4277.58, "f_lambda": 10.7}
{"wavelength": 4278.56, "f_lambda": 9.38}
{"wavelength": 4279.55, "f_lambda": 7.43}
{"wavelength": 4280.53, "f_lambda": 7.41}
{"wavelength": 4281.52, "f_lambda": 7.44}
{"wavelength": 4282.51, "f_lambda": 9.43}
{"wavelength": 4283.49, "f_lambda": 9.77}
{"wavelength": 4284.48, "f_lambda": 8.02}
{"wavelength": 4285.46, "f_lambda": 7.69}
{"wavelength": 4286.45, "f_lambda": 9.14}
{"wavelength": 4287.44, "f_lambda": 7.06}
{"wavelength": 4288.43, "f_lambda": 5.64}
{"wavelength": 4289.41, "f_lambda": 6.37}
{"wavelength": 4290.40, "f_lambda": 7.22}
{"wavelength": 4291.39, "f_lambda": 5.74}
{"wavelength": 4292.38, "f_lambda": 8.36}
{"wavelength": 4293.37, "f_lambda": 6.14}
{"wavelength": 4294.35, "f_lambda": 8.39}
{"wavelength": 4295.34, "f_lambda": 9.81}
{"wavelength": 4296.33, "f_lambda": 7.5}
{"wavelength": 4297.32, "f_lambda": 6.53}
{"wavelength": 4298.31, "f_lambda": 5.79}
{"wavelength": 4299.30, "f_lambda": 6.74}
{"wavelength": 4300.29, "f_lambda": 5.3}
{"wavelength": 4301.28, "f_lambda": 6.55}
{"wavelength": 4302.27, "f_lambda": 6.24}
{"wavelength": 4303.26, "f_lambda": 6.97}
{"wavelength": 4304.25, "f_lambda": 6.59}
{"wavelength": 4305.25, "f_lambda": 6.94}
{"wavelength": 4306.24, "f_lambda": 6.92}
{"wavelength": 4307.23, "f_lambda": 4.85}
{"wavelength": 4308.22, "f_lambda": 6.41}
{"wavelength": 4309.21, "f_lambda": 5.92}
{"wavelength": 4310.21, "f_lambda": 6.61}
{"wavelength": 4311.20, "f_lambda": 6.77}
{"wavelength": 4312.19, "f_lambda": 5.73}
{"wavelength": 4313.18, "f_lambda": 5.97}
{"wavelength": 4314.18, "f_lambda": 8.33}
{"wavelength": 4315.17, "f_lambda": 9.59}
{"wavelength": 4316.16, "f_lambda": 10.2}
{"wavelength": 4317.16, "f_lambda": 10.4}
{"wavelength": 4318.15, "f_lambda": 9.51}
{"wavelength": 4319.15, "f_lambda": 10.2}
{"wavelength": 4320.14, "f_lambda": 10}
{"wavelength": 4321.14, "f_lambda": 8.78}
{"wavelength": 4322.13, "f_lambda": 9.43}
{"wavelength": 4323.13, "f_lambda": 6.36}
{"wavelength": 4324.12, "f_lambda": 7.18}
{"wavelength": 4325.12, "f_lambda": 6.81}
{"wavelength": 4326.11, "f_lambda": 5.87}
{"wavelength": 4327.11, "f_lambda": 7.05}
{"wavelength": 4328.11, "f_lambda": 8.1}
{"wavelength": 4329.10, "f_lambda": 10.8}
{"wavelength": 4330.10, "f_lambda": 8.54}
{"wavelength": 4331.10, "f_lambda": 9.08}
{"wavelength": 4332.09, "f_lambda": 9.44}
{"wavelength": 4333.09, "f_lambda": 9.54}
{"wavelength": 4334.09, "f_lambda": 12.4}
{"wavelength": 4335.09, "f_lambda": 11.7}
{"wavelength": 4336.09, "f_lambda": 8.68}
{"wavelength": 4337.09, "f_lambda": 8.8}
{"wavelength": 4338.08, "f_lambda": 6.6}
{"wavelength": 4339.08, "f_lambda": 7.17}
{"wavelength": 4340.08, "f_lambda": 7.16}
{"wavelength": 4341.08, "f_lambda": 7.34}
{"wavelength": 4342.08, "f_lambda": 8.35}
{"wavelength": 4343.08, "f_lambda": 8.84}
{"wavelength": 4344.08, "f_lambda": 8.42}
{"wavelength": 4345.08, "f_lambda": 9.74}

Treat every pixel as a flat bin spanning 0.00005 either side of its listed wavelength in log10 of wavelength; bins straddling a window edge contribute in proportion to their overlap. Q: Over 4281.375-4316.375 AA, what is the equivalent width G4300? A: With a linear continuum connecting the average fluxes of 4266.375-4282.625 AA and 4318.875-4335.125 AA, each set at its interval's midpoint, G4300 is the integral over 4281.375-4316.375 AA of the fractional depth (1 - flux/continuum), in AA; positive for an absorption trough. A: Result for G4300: 5.8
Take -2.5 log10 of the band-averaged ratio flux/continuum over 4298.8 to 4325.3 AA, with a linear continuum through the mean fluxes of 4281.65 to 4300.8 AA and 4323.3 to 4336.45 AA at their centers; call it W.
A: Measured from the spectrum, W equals 0.10 mag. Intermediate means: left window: 7.4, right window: 8.8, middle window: 7.46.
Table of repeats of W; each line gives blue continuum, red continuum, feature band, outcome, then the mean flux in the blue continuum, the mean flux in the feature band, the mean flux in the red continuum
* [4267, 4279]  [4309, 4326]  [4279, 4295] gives 0.101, 8.46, 7.61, 8.09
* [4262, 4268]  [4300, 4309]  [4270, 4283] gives 0.072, 9.92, 8.28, 6.32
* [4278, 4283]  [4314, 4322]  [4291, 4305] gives 0.275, 8.26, 6.91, 9.67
